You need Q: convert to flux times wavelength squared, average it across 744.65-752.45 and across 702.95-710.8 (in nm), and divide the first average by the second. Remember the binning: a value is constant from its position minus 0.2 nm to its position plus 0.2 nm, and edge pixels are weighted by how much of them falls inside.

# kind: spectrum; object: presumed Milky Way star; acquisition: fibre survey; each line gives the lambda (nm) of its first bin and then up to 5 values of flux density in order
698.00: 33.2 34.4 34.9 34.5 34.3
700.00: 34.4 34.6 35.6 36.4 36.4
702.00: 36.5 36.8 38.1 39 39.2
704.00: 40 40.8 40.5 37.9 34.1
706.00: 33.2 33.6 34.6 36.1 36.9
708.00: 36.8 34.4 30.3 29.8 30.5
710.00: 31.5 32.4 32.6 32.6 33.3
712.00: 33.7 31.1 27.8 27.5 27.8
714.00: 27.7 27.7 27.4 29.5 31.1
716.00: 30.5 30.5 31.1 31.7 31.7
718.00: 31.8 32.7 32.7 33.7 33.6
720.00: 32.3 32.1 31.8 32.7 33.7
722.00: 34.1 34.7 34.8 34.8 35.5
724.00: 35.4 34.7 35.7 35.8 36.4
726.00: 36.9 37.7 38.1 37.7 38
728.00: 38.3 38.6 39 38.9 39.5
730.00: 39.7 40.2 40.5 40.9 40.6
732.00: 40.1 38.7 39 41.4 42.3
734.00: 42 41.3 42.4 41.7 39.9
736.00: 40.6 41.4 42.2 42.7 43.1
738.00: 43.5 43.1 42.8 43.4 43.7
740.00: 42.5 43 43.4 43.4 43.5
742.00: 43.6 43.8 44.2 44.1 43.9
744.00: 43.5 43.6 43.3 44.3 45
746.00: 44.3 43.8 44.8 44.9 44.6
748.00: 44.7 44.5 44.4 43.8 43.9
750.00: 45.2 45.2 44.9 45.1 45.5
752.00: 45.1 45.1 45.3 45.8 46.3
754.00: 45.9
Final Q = 1.4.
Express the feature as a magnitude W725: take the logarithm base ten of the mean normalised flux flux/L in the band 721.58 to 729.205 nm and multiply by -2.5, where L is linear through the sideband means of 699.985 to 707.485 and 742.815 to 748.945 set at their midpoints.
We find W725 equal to 0.12 mag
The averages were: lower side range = 36.8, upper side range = 44.2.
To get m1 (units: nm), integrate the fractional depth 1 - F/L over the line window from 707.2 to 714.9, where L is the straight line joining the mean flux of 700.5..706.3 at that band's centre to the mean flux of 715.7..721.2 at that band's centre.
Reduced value 0.75 nm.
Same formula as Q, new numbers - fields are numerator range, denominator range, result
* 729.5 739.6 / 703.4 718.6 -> 1.35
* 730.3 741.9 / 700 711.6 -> 1.29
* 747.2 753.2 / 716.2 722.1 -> 1.51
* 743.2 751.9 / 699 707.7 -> 1.37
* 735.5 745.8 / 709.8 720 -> 1.50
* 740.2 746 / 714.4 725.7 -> 1.42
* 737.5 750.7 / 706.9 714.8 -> 1.53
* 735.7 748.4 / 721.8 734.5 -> 1.18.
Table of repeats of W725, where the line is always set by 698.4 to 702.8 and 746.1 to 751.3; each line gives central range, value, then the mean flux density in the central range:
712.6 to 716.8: 0.304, 28.9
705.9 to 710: 0.104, 33.5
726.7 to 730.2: 0.058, 38.7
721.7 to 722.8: 0.152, 34.4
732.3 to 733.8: 0.031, 40.5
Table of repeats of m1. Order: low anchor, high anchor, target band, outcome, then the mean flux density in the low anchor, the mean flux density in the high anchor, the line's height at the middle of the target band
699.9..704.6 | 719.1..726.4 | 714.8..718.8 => 0.48 nm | 37.4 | 34.5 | 35.3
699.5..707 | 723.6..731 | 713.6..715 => 0.36 nm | 36.7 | 37.8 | 37.2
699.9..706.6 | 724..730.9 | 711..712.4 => 0.16 nm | 36.9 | 37.9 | 37.3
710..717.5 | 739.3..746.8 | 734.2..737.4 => -0.09 nm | 30.4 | 43.7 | 40.4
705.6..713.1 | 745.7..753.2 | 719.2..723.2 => 0.32 nm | 32.8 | 44.8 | 36.3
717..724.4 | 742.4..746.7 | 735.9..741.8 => -0.20 nm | 33.4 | 44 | 41.5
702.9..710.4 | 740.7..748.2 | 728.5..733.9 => 0.13 nm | 35.5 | 44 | 41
